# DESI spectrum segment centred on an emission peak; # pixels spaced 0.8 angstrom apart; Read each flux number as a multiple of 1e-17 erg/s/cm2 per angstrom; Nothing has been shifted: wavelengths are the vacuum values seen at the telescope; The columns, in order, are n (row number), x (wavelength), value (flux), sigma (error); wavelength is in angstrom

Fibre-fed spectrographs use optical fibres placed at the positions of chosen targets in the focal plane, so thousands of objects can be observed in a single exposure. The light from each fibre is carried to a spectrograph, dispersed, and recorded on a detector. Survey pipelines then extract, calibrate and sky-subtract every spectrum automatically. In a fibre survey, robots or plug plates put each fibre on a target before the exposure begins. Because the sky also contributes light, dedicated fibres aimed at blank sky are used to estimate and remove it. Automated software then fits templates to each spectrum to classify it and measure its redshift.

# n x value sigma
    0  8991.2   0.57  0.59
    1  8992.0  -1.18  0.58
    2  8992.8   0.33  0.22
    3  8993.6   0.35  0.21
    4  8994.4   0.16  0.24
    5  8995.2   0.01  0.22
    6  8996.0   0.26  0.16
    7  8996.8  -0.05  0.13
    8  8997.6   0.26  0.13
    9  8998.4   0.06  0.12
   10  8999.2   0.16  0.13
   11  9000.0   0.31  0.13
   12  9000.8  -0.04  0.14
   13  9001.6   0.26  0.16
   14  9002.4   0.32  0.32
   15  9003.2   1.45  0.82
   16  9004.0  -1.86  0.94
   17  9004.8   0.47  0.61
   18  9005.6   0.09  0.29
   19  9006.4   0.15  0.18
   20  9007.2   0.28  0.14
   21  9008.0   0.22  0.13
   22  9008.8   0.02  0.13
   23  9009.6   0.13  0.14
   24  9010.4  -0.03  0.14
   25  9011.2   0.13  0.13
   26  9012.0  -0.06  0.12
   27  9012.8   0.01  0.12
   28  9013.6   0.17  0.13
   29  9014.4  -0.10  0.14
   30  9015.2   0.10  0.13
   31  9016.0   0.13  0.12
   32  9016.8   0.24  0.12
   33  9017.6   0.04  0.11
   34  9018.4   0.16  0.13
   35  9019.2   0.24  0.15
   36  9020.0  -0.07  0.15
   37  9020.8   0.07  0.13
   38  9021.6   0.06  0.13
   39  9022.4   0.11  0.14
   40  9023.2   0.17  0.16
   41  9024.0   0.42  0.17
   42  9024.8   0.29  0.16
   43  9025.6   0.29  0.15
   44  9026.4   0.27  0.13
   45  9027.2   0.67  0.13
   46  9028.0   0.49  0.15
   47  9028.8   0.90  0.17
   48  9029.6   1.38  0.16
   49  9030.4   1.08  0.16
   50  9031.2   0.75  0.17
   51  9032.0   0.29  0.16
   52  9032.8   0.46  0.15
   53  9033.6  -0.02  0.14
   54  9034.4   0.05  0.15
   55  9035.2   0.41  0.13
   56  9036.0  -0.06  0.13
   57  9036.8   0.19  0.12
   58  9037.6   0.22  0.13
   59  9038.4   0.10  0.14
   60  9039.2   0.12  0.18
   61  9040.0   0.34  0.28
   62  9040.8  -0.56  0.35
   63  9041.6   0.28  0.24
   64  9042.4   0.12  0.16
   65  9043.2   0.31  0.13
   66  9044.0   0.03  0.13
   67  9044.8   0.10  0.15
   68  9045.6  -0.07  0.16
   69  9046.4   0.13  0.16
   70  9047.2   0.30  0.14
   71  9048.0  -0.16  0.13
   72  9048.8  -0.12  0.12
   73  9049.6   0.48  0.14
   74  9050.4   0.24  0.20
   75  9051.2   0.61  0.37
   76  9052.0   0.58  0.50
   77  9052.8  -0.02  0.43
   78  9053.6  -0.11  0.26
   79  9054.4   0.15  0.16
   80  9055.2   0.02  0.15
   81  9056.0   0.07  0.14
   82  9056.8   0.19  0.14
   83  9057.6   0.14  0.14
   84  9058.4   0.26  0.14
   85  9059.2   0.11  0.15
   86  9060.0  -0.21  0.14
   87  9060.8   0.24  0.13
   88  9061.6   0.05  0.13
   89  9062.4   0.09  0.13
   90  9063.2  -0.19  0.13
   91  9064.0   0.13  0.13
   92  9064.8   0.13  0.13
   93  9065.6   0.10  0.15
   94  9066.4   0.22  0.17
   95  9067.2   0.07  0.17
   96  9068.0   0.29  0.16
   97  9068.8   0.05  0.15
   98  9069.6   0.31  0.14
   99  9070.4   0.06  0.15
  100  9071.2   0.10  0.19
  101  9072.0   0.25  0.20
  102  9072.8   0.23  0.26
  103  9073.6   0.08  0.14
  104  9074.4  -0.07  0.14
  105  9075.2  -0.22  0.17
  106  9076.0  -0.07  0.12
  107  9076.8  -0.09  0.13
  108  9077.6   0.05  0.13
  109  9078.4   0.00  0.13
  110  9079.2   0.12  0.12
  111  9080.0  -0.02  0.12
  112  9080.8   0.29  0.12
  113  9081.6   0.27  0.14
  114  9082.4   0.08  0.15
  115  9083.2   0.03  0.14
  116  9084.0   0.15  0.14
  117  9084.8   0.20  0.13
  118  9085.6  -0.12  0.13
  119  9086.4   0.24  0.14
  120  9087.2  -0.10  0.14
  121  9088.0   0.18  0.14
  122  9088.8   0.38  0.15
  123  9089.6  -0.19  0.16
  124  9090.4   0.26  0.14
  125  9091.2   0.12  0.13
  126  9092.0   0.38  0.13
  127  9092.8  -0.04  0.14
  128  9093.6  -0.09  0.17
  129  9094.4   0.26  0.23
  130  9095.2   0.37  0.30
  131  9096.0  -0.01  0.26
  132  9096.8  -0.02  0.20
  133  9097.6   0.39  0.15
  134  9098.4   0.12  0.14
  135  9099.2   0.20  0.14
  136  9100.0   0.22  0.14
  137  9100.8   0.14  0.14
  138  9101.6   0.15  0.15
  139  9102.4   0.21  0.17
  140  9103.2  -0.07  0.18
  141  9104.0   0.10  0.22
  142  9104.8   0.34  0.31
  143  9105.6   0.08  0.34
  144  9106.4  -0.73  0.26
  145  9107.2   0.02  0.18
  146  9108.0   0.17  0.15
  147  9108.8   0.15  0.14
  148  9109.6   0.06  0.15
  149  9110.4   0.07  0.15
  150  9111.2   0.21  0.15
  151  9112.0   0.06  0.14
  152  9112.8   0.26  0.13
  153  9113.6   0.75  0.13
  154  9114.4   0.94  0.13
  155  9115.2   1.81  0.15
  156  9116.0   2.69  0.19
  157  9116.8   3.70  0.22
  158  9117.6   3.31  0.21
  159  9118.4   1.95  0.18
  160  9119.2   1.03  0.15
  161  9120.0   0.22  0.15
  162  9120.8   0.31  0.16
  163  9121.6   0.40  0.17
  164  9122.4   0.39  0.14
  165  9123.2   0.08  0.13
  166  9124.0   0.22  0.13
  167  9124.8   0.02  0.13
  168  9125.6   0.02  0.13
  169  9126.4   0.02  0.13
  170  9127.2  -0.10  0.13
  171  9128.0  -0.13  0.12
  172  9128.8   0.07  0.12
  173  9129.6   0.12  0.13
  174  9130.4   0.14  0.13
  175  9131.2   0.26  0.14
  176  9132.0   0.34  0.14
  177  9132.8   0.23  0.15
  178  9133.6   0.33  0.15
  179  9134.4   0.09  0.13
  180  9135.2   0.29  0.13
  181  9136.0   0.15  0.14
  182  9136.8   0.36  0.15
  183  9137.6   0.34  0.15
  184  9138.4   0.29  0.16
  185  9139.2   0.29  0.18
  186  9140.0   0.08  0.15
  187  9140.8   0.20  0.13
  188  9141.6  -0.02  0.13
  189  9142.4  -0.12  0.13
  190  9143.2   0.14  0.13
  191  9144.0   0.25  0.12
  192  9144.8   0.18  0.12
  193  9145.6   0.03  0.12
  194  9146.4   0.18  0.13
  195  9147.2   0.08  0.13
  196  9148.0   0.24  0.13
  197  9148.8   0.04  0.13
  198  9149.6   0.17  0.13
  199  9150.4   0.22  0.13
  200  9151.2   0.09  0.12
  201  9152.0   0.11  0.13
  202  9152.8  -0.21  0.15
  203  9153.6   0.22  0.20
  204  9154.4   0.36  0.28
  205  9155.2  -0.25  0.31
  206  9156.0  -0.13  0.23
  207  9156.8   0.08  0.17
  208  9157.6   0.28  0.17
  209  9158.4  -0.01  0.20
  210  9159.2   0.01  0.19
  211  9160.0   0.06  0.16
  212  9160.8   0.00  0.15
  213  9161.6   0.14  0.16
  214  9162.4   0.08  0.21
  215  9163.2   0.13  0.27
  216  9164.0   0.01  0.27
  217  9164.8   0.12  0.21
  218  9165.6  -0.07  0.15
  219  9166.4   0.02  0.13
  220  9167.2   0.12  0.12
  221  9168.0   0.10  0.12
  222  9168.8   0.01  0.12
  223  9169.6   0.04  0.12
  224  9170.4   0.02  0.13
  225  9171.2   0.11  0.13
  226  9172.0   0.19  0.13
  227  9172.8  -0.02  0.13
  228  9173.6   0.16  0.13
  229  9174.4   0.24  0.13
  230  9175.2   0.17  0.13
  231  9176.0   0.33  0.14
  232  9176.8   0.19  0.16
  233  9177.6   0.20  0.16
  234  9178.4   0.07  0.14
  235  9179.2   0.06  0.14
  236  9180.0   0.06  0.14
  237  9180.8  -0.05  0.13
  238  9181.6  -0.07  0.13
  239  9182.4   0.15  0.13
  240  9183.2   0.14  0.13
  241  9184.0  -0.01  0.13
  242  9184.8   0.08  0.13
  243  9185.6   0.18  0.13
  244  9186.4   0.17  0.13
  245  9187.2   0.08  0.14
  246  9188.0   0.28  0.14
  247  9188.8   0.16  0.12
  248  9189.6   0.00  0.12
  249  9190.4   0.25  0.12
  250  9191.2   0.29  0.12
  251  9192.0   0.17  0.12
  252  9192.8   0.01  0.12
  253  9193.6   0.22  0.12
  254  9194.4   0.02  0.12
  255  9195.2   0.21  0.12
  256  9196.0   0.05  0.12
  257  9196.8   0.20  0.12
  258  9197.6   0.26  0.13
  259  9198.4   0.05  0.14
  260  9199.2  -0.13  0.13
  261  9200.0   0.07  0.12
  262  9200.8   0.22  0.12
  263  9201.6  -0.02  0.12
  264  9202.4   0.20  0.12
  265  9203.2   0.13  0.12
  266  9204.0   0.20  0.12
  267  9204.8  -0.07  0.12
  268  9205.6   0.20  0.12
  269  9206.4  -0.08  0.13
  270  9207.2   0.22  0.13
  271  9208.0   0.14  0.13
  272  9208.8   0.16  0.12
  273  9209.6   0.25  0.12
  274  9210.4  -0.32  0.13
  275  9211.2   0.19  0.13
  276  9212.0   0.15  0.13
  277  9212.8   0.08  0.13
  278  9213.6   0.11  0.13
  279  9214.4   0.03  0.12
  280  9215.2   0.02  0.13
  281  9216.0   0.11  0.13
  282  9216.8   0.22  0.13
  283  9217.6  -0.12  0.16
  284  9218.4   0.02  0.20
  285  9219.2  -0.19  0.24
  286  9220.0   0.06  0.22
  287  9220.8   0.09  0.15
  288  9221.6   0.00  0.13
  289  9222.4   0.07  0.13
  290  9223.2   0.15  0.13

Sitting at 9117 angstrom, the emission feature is [O III] 5007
